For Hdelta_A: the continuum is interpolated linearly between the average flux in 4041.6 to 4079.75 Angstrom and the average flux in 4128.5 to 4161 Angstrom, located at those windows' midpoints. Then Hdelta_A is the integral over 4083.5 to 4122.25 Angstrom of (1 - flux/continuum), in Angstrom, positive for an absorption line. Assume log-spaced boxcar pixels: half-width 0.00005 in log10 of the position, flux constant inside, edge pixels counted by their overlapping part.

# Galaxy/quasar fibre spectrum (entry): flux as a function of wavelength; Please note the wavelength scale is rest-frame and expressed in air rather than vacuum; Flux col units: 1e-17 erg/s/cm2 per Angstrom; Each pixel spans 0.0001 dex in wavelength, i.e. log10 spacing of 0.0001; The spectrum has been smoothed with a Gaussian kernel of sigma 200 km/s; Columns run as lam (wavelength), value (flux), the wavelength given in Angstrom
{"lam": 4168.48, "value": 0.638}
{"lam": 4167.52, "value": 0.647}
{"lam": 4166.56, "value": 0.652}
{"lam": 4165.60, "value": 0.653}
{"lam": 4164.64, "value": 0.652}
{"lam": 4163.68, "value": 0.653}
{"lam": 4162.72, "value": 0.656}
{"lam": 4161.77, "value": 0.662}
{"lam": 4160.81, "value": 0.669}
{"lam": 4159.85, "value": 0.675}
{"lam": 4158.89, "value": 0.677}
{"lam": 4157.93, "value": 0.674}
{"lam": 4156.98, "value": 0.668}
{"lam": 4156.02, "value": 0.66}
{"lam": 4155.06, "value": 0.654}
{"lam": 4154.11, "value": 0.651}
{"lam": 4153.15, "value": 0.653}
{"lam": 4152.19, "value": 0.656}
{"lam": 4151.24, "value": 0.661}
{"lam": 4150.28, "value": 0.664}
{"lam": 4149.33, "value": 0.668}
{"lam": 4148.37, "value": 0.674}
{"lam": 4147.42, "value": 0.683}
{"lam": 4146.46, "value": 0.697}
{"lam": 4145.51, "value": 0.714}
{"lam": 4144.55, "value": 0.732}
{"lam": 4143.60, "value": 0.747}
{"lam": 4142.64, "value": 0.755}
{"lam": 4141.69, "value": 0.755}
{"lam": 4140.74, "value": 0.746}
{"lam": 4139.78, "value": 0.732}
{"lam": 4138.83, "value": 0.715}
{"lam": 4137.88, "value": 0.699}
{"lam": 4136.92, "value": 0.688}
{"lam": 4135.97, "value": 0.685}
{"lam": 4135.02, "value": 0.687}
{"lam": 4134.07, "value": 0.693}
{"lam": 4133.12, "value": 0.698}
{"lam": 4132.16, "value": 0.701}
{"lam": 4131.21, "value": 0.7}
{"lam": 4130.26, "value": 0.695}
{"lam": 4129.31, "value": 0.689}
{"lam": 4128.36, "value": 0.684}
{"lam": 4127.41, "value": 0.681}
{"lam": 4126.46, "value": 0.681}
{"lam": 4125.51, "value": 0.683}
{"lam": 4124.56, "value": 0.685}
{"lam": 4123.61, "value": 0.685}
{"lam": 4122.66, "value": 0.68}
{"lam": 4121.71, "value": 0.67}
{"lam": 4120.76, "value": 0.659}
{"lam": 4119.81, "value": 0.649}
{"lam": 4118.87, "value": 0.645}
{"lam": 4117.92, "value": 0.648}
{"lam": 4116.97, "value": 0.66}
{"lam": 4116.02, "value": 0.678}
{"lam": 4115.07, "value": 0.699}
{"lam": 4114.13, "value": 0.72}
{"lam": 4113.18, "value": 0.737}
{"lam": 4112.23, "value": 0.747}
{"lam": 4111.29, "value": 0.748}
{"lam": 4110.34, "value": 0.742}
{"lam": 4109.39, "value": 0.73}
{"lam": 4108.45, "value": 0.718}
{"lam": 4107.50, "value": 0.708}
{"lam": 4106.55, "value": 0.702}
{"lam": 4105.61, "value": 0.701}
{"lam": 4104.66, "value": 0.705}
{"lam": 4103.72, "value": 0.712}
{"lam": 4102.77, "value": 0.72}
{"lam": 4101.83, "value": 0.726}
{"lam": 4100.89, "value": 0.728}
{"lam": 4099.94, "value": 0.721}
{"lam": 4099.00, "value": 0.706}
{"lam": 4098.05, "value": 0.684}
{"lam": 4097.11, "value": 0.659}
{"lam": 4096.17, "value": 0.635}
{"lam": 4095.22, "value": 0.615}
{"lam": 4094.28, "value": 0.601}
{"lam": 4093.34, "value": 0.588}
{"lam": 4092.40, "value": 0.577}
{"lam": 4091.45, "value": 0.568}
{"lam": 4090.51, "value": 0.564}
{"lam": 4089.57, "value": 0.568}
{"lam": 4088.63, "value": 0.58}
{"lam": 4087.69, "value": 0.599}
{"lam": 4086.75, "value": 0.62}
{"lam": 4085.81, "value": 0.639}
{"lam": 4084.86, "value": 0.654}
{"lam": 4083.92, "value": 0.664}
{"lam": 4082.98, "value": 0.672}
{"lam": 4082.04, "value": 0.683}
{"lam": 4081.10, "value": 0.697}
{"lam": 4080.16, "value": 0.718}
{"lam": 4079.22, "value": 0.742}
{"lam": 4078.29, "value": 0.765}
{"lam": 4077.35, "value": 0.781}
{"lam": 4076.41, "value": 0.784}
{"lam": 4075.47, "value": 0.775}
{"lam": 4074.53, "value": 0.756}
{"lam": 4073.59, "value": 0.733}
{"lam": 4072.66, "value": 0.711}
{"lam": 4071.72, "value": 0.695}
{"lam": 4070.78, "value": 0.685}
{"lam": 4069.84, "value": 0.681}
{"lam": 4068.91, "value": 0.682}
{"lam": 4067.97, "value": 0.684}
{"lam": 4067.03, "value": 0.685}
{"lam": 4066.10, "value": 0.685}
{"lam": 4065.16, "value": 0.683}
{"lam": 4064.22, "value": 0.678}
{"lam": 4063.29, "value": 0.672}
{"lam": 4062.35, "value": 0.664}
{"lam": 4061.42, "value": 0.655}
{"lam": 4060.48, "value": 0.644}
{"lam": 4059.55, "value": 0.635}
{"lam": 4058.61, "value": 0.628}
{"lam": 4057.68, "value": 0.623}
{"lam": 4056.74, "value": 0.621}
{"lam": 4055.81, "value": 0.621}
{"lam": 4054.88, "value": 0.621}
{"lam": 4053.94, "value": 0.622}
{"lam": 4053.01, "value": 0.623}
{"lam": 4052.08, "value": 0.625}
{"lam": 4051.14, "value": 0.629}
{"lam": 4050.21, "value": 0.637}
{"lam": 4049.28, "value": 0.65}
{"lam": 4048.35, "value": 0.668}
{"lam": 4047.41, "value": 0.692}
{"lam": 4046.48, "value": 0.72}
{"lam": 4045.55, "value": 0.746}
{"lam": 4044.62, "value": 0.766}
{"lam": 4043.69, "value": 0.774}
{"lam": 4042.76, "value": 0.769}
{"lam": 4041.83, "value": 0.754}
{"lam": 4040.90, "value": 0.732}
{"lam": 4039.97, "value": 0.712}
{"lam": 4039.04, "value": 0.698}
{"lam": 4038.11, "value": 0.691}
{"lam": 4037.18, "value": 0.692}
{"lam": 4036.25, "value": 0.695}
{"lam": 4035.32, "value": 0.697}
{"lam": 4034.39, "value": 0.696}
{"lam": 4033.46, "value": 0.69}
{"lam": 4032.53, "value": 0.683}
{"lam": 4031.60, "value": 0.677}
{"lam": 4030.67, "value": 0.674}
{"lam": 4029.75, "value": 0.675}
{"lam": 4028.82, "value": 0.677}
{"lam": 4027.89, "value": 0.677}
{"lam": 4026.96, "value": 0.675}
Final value 1.2 Angstrom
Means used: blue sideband 0.689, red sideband 0.692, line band 0.668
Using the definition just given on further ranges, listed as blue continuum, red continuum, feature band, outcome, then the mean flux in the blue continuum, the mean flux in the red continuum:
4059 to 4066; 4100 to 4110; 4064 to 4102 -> 0.7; 0.662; 0.715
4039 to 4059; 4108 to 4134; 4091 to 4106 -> 0.5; 0.679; 0.693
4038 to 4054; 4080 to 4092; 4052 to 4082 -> -1.1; 0.697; 0.63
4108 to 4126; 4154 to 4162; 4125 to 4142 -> -0.4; 0.694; 0.666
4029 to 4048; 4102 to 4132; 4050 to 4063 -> 1.4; 0.711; 0.696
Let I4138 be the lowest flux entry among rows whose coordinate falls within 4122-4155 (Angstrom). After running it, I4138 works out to 0.651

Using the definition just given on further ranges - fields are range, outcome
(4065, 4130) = 0.564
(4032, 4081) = 0.621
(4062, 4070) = 0.664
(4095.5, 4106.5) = 0.635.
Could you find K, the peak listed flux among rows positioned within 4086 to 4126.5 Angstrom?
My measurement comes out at 0.748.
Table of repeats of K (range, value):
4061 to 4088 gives 0.784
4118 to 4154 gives 0.755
